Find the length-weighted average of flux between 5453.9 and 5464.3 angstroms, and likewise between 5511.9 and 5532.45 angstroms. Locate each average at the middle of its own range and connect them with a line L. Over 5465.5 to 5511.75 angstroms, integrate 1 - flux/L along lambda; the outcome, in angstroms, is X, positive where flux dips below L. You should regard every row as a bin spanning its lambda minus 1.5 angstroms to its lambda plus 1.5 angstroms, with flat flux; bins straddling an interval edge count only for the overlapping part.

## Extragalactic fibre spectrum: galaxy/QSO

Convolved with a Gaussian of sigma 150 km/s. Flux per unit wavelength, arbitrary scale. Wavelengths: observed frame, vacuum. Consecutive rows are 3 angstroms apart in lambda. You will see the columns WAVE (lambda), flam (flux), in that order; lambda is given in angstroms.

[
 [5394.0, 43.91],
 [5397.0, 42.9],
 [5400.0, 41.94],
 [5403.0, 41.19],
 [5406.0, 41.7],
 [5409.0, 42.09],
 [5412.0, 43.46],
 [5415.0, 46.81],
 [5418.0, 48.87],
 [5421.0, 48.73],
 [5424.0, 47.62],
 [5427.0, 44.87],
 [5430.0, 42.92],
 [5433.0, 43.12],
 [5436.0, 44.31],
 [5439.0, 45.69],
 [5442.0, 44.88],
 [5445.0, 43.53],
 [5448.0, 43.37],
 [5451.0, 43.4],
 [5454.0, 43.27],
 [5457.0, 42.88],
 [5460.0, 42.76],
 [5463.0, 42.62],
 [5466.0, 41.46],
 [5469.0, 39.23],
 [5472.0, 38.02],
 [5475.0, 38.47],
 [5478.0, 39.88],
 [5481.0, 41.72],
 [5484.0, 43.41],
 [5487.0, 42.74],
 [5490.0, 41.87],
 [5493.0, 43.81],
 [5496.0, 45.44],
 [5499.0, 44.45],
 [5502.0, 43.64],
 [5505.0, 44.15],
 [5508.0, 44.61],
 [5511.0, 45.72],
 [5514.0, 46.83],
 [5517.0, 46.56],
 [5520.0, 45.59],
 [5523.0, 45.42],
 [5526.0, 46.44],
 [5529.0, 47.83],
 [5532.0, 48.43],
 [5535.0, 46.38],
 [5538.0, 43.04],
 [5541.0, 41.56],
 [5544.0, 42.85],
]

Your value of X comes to 2.33 angstroms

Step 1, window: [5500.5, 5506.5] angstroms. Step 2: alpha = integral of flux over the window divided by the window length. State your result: 43.9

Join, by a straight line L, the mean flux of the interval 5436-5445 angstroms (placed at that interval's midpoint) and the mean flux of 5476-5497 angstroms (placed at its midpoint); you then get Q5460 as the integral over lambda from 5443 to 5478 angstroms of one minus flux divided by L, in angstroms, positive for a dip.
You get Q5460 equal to 1.7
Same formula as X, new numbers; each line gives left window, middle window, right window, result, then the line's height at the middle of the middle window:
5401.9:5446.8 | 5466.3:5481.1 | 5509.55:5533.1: 2.0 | 45.6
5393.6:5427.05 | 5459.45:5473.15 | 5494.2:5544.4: 1.3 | 44.9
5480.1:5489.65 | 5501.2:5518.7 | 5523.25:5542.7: -0.5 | 44.1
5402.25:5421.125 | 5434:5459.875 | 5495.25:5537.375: 0.6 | 45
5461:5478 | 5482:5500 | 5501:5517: -0.3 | 42.8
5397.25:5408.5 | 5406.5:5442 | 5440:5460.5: -2.2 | 42.6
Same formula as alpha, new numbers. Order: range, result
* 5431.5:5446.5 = 44.3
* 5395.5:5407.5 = 41.9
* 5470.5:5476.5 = 38.2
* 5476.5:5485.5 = 41.7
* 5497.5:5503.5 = 44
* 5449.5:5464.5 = 43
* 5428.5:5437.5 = 43.5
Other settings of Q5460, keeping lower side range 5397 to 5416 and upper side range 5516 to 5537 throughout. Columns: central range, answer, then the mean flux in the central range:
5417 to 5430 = -1.1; 46.9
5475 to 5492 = 1.3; 41.7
